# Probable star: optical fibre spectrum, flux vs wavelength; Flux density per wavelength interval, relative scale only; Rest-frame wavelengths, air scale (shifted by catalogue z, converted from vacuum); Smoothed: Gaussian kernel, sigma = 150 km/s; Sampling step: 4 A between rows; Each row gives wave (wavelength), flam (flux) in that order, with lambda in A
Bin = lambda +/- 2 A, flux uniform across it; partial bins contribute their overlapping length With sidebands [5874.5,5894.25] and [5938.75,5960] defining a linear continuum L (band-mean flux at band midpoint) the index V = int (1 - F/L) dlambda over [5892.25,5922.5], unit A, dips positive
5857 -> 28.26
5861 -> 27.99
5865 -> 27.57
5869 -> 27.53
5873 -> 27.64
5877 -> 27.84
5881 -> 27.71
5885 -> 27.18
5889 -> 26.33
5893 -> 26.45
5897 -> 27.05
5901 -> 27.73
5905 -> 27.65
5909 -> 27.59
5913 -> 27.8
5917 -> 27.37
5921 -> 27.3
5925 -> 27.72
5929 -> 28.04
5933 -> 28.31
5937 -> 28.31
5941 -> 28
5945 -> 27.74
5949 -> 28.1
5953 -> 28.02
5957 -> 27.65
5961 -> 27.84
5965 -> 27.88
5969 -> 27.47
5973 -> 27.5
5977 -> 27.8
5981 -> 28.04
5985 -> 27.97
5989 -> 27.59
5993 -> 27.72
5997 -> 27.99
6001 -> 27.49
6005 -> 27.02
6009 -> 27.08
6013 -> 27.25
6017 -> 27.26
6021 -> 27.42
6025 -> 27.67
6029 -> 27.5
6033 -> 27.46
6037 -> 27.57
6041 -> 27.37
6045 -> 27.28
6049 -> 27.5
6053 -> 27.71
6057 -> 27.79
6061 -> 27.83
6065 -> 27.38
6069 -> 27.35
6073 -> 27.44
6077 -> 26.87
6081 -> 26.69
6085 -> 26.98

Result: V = 0.0 A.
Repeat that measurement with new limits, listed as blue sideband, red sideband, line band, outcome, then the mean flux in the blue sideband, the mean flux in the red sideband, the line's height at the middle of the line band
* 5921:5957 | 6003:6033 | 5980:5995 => -0.1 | 28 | 27.3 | 27.6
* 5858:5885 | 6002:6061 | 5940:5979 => -0.3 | 27.7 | 27.4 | 27.6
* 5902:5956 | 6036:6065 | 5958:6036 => 0.3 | 27.8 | 27.6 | 27.7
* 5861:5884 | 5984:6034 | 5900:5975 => -0.6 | 27.7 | 27.5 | 27.6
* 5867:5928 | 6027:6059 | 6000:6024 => 0.2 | 27.4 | 27.5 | 27.5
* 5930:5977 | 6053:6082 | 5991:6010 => 0.1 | 27.9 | 27.4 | 27.7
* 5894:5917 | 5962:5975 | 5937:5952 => -0.2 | 27.5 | 27.6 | 27.6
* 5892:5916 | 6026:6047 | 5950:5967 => -0.3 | 27.4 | 27.4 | 27.4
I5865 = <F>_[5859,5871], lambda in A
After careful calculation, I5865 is 27.7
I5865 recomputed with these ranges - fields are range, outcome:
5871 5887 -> 27.6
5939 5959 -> 27.9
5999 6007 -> 27.3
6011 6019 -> 27.3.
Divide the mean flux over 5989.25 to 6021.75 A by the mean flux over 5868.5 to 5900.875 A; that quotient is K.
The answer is 1.0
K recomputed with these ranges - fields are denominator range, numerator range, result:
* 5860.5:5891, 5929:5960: 1.02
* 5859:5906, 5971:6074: 1.01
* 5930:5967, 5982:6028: 0.98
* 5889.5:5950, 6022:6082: 0.99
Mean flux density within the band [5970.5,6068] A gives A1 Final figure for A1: 27.5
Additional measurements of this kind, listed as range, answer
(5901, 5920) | 27.6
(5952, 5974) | 27.7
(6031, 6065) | 27.6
